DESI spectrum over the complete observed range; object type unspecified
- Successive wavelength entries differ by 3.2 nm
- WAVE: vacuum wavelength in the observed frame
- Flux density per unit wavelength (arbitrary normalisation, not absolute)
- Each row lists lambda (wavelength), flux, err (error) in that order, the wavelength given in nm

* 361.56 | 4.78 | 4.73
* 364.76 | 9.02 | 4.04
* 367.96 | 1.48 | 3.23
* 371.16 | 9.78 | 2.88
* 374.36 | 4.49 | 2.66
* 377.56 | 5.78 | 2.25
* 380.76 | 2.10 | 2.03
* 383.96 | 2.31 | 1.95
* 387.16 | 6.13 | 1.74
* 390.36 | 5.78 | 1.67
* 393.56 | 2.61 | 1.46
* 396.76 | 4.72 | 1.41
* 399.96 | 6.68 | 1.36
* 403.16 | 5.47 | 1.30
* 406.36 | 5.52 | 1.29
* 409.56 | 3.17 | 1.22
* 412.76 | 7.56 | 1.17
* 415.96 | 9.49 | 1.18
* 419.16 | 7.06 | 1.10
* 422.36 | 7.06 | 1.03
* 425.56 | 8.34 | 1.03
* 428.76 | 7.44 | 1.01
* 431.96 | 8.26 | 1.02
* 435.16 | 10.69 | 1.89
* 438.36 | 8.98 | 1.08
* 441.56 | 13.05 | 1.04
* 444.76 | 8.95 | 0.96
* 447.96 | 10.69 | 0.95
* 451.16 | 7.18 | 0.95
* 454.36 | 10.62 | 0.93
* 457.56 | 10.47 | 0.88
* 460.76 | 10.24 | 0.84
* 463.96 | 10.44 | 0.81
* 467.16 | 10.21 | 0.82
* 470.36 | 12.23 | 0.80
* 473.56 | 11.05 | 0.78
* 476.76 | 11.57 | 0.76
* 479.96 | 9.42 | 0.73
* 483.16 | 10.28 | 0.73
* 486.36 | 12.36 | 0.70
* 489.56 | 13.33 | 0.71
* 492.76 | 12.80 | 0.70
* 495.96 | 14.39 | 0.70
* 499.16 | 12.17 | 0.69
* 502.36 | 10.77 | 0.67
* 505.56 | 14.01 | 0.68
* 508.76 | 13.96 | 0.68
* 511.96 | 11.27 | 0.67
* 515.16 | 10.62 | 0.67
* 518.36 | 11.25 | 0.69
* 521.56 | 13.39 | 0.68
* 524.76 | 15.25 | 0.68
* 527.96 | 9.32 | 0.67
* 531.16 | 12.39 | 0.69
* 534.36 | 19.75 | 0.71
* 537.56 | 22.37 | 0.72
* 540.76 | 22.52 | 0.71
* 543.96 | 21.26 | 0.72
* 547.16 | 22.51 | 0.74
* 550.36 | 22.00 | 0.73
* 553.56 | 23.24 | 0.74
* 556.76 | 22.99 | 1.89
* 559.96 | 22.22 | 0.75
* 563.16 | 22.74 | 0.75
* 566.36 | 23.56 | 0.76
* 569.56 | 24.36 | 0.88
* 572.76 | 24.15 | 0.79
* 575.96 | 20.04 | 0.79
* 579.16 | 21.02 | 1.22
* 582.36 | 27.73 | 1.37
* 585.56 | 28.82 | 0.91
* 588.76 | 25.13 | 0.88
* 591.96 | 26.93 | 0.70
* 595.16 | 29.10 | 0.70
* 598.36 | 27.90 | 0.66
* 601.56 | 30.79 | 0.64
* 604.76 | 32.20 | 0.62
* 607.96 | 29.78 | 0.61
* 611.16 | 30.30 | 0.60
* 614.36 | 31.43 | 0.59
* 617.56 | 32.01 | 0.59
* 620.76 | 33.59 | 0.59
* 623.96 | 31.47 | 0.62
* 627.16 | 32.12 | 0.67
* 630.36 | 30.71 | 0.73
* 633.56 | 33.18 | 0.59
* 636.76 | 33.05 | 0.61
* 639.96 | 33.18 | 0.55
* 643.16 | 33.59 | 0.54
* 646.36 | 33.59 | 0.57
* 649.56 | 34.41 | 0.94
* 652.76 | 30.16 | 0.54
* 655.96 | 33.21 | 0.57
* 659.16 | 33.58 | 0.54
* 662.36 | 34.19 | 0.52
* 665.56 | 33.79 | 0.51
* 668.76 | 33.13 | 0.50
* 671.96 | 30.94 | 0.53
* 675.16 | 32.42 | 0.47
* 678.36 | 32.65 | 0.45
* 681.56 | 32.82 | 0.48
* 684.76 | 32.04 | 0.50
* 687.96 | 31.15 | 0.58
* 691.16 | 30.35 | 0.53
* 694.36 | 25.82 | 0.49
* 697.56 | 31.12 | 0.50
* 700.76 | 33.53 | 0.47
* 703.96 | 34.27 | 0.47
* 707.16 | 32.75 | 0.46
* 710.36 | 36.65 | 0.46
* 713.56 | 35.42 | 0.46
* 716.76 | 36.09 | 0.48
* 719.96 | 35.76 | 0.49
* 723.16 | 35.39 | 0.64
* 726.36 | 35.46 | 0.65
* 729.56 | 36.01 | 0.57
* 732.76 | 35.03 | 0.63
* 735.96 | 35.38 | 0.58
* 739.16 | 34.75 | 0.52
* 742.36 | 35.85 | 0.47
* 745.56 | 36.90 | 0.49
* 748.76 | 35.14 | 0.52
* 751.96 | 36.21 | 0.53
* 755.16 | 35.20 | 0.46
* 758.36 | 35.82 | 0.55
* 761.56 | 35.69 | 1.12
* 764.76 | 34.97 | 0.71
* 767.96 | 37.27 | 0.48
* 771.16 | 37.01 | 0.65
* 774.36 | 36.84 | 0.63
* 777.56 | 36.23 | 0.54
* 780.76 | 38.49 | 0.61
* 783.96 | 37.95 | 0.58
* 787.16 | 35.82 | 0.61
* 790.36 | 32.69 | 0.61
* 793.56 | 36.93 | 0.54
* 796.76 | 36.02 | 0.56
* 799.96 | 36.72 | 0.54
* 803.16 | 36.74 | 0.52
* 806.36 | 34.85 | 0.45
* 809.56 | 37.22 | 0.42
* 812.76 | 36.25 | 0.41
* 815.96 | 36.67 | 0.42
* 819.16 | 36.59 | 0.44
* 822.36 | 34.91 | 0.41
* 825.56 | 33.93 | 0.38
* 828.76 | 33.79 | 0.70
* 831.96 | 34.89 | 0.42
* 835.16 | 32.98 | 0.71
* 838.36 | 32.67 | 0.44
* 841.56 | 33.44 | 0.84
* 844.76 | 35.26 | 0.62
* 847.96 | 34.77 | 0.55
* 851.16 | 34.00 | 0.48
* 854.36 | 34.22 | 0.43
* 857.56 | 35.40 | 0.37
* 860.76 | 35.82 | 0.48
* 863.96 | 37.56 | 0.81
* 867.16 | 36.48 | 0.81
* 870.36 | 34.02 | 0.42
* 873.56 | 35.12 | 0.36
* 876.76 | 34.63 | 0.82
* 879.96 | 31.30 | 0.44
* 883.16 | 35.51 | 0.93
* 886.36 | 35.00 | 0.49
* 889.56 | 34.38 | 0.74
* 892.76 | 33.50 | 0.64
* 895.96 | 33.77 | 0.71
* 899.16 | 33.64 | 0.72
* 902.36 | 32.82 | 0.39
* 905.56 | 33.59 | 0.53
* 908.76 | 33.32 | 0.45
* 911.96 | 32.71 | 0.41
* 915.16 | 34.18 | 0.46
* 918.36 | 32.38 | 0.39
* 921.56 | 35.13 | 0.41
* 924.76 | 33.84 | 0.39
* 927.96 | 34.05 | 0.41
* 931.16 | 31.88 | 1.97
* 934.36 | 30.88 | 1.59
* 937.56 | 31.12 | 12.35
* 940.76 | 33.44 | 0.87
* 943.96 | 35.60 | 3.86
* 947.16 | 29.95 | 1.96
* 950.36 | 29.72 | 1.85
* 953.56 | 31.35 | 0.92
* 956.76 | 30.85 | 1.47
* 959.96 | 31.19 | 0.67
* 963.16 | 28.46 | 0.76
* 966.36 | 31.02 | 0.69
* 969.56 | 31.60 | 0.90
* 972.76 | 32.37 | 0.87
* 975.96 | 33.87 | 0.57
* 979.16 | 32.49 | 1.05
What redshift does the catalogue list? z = 0.34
